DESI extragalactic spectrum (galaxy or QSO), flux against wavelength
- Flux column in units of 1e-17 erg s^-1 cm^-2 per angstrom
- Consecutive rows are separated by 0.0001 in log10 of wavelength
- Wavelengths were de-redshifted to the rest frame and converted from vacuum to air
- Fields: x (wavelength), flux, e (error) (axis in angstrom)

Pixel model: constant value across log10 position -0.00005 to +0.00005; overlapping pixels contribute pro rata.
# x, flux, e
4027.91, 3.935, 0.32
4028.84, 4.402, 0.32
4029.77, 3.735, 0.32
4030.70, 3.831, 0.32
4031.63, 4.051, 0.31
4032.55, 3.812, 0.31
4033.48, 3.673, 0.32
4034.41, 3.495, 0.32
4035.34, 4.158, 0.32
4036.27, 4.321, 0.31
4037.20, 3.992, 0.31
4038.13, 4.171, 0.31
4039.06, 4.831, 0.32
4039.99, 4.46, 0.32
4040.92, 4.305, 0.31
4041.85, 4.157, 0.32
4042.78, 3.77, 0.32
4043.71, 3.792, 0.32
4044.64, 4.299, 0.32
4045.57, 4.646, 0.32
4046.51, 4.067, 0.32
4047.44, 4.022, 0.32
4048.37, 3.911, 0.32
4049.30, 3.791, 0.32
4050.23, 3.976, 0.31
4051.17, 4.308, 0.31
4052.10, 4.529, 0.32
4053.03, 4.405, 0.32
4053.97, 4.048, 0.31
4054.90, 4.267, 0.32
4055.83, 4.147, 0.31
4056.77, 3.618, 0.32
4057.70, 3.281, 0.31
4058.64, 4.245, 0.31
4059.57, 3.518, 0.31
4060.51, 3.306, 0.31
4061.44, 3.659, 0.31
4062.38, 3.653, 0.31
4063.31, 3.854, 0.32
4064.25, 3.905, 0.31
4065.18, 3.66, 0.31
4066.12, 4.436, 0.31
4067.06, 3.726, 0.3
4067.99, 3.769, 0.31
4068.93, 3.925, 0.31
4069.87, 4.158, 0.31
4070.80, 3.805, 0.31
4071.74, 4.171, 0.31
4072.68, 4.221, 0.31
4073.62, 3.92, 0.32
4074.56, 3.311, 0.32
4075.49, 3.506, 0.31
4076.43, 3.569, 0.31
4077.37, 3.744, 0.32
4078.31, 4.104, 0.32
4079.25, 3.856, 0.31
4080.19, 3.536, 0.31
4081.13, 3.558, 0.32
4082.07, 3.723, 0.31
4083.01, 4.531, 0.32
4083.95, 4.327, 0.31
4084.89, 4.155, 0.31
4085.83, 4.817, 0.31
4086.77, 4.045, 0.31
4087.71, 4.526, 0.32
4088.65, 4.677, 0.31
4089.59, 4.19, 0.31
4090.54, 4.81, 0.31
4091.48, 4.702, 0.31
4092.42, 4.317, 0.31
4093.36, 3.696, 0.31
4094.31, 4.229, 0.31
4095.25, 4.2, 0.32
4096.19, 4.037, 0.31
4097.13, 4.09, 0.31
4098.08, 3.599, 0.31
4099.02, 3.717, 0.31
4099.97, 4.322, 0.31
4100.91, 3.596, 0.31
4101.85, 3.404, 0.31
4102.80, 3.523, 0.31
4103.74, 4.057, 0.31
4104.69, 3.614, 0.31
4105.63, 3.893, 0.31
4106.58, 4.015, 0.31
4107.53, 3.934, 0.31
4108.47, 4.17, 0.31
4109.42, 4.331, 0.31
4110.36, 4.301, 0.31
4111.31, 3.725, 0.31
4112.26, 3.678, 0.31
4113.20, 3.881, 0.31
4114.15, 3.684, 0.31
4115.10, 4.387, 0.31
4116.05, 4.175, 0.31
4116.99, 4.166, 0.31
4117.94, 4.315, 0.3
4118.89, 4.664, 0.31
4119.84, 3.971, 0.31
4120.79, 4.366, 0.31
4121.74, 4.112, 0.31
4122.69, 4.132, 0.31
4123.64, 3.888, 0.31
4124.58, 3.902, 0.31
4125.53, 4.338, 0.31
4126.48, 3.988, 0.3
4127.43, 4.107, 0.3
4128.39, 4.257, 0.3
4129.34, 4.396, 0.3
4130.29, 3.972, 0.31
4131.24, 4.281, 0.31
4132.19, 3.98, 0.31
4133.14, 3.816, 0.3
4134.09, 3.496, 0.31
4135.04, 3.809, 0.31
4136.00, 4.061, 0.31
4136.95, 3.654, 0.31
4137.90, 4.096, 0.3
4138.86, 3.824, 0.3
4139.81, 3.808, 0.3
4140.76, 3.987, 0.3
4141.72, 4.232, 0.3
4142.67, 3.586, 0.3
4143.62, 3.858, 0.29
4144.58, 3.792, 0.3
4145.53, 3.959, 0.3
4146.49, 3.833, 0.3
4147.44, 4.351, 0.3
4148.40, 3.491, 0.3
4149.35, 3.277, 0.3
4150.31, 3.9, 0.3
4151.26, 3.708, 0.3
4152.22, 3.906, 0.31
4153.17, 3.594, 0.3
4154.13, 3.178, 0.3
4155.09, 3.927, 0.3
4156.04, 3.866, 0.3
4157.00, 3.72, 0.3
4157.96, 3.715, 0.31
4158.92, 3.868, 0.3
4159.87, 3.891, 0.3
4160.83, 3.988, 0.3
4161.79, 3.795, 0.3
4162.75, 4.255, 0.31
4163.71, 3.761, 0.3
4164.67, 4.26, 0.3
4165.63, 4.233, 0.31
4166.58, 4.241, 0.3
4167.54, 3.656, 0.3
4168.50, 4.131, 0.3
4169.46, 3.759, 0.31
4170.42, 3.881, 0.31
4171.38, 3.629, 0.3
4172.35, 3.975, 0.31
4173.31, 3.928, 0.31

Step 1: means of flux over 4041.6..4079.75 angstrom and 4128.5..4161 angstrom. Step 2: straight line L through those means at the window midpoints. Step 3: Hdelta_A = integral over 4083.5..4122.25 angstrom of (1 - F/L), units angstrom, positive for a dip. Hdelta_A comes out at -2.2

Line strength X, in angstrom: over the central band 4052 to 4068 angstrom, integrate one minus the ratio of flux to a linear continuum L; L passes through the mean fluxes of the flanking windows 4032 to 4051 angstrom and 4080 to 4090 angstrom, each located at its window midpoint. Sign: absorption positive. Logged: 1.0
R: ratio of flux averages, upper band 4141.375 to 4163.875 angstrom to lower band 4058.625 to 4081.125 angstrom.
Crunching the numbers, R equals 1.00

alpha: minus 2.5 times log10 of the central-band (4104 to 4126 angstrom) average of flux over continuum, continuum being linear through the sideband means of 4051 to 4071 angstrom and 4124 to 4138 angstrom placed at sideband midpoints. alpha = -0.02 mag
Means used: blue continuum 3.92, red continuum 4.01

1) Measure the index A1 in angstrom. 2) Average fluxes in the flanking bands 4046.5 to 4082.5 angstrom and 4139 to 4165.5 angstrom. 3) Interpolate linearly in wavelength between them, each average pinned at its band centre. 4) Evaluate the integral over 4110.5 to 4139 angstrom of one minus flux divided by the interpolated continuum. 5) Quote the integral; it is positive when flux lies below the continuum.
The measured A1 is -1.4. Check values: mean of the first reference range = 3.87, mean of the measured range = 4.04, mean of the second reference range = 3.84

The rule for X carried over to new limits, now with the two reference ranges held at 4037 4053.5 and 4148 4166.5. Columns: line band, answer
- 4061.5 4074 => 0.57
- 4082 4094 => -0.93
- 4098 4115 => 0.48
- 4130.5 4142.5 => -0.07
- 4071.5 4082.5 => 0.88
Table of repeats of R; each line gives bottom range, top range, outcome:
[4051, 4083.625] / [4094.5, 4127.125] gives 1.03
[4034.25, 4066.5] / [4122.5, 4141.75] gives 0.99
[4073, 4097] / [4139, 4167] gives 0.95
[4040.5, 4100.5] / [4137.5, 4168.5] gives 0.96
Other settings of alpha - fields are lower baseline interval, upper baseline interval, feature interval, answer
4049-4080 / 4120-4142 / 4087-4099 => -0.08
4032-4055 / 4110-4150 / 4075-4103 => 0.00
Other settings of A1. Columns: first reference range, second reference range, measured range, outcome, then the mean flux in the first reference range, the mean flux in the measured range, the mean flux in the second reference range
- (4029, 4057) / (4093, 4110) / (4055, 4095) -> 0.16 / 4.09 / 3.98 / 3.92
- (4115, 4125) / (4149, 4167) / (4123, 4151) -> 0.75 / 4.19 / 3.93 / 3.85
